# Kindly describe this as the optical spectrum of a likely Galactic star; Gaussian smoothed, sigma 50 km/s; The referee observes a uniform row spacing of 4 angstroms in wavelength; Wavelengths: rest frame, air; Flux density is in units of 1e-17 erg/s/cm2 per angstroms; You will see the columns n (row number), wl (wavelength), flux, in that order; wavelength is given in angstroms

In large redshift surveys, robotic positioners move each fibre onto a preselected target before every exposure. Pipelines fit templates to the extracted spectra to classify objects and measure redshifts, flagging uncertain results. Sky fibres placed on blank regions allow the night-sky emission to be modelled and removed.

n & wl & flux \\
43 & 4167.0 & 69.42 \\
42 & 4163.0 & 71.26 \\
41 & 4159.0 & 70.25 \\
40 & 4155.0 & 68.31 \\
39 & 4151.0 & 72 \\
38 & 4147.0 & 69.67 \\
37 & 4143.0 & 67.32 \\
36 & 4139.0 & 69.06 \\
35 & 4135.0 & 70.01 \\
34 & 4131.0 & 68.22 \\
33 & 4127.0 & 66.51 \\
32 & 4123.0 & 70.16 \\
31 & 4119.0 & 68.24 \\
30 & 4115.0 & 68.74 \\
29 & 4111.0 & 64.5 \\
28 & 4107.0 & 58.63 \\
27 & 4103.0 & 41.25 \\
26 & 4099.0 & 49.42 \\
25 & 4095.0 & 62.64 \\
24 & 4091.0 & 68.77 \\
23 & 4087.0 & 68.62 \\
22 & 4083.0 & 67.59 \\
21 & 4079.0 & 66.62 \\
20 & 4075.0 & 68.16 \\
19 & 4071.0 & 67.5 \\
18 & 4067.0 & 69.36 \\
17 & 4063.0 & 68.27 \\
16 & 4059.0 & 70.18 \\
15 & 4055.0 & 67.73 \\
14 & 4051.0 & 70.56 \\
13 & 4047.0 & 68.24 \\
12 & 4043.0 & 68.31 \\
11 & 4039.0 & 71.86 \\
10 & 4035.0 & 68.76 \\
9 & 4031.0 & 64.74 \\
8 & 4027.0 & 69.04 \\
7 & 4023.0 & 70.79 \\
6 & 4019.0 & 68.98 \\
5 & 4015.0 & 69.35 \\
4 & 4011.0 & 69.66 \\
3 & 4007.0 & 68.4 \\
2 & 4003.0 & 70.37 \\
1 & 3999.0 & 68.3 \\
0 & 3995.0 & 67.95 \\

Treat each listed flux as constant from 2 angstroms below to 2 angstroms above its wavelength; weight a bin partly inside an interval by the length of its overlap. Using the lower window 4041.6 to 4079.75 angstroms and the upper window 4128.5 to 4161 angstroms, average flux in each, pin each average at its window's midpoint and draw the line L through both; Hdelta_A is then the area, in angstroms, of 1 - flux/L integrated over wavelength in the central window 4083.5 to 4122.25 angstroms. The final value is 4.0 angstroms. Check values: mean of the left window 68.6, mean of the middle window 61.7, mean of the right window 69.3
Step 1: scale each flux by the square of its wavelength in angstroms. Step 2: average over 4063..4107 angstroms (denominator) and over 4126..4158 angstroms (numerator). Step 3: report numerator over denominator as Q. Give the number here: 1.13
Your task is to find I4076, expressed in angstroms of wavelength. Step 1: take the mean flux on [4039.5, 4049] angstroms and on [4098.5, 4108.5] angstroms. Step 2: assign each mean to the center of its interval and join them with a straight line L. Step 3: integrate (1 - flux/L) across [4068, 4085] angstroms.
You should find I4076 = -2.7 angstroms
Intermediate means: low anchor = 68.8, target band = 67.6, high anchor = 49.4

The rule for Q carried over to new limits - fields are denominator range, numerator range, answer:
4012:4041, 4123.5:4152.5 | 1.05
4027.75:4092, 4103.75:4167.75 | 1.03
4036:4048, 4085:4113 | 0.87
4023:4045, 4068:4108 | 0.93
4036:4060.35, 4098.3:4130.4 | 0.92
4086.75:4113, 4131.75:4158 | 1.21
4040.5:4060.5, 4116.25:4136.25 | 1.03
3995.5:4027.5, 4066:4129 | 0.96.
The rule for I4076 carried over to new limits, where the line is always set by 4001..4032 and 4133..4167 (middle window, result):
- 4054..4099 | 1.6 angstroms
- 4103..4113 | 1.7 angstroms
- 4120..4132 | 0.2 angstroms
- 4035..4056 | -0.1 angstroms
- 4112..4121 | 0.2 angstroms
